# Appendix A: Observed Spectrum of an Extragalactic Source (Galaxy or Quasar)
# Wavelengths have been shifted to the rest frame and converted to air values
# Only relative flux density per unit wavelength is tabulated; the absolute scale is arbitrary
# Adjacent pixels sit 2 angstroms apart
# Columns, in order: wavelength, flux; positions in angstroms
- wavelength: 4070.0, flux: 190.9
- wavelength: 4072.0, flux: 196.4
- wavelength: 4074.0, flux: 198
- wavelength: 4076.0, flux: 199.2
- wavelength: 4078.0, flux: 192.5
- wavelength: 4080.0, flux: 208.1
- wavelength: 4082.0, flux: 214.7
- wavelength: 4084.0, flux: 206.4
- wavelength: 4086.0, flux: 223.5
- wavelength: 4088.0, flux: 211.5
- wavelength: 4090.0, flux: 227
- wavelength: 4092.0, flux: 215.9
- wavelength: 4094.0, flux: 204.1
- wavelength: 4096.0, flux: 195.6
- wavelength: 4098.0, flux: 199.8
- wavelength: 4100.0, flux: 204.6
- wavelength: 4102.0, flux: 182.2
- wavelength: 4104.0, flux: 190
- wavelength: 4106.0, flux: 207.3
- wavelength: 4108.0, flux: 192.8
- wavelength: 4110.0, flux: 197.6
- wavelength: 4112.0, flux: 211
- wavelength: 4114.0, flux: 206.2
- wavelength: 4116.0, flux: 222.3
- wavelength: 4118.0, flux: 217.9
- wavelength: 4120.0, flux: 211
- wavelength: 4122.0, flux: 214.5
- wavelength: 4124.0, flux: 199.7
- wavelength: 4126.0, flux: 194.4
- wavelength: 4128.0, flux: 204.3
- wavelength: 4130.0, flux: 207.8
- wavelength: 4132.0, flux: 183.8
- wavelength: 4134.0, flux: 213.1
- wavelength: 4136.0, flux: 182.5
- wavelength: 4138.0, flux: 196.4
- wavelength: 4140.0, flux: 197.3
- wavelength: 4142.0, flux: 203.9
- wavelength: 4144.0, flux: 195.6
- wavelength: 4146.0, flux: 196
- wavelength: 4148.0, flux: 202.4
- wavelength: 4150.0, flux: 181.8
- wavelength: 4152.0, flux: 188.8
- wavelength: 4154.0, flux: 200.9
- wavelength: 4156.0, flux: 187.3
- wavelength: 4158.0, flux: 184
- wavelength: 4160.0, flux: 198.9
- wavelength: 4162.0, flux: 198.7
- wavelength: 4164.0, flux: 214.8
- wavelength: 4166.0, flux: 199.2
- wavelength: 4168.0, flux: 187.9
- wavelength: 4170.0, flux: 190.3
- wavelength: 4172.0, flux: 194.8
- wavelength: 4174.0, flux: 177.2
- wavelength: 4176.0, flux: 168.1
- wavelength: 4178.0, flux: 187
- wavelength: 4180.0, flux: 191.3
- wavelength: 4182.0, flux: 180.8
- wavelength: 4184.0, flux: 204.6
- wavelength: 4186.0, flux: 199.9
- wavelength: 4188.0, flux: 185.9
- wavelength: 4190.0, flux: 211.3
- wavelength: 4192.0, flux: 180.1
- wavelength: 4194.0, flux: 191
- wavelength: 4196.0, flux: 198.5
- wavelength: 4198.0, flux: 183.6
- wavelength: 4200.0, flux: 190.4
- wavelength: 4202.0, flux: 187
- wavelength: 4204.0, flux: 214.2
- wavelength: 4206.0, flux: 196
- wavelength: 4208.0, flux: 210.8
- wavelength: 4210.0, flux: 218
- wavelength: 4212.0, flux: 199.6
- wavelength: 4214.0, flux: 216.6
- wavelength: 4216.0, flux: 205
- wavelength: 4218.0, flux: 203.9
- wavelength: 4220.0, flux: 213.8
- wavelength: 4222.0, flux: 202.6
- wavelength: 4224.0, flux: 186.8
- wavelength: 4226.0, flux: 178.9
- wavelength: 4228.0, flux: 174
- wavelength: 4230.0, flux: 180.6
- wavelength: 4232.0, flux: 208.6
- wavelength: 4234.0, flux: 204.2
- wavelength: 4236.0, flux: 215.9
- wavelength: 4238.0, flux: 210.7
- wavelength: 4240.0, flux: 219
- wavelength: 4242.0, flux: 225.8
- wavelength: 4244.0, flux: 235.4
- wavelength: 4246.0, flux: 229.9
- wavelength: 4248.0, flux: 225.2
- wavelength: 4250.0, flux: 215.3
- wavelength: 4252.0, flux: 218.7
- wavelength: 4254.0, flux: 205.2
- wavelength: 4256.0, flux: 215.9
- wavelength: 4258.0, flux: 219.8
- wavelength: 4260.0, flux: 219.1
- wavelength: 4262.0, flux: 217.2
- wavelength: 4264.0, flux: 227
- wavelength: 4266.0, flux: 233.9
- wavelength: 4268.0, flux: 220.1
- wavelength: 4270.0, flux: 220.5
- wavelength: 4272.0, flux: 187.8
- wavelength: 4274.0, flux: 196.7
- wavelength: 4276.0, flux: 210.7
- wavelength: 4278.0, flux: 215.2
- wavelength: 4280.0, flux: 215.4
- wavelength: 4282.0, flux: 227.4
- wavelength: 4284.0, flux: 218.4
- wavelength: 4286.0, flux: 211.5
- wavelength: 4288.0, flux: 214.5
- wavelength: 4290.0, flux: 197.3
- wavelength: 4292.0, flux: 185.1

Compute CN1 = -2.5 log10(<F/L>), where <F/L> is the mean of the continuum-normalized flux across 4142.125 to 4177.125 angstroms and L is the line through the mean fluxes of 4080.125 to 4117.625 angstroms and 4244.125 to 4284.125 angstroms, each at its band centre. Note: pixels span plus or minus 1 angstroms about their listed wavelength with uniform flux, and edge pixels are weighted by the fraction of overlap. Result 0.10 mag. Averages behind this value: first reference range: 206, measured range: 192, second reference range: 217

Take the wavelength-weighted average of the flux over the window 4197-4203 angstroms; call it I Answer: 187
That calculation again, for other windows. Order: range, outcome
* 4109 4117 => 209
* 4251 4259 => 215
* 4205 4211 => 208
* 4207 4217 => 210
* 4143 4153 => 193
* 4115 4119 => 220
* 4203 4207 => 205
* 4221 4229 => 186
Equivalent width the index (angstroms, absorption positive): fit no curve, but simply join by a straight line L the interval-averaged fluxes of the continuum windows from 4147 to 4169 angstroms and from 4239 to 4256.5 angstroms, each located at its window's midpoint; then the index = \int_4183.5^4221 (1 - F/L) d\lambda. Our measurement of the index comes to 1.35 angstroms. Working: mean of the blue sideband 195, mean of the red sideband 221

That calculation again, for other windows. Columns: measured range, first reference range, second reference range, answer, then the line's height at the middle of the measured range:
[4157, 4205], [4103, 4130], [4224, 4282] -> 3.7 angstroms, 209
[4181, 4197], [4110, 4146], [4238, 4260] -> 1.4 angstroms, 212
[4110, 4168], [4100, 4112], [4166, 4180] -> -2.8 angstroms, 191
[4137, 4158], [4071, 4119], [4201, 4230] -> 0.9 angstroms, 203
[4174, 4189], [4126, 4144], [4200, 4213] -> 1.0 angstroms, 201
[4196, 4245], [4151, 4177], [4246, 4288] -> 0.5 angstroms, 205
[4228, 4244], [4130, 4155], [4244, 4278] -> 0.3 angstroms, 212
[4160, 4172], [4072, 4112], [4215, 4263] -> 0.5 angstroms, 207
